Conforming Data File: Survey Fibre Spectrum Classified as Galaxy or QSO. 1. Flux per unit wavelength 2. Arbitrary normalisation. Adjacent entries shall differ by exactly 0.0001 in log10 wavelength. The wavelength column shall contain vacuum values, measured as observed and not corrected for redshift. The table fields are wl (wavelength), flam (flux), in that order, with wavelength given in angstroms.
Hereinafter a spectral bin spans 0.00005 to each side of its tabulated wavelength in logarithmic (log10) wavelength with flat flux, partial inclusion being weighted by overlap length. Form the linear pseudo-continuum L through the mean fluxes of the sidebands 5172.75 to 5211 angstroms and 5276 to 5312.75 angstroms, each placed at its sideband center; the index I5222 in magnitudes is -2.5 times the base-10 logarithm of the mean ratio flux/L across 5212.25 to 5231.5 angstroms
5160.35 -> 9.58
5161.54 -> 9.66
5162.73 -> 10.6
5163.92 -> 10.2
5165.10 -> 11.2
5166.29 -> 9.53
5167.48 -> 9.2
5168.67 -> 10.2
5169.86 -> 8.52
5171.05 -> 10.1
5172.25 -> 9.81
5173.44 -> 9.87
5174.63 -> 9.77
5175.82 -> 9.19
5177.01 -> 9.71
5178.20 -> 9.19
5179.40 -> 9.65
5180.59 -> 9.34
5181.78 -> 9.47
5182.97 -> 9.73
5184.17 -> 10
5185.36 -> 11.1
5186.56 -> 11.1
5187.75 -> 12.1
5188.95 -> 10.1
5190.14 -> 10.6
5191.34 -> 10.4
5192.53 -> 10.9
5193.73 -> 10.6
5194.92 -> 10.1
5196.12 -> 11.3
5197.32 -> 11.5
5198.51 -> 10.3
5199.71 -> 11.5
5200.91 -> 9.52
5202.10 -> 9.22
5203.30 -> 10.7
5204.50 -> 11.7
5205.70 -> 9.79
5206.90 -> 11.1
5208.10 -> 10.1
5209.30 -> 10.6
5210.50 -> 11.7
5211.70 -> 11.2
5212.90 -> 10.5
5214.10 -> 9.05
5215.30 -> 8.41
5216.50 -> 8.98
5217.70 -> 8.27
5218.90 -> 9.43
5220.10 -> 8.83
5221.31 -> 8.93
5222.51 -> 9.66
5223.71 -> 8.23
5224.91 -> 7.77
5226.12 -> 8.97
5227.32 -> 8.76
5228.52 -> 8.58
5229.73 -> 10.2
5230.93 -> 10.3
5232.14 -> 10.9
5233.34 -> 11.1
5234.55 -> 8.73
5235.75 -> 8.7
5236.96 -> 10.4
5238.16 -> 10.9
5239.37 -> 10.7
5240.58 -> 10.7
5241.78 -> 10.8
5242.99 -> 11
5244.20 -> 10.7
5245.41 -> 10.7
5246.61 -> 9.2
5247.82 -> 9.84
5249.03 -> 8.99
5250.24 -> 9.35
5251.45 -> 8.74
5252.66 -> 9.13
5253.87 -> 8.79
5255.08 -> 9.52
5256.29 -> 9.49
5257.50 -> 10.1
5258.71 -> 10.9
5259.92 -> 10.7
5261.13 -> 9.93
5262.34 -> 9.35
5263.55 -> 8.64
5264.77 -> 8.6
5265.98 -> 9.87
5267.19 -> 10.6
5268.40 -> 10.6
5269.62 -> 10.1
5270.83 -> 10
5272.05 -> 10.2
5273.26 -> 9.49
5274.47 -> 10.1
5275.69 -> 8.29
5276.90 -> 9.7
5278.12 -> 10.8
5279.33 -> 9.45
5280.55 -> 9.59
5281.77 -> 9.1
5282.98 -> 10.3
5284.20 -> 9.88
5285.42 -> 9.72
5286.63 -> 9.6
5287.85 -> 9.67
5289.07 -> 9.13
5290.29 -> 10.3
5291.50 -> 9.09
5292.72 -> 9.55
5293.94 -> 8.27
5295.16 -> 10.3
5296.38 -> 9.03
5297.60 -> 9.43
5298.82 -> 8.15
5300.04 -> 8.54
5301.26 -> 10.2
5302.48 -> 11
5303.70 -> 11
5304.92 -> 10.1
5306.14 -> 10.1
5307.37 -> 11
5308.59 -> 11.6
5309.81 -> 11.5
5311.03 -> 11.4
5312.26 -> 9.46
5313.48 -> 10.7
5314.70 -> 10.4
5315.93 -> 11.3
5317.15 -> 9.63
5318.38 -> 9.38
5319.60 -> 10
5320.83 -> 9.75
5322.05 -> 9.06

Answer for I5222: 0.13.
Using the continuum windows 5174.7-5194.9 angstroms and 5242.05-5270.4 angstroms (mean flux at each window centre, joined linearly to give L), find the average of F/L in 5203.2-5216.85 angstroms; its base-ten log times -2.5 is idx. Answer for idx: -0.03 mag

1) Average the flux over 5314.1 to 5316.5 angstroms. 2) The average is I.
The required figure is 10.8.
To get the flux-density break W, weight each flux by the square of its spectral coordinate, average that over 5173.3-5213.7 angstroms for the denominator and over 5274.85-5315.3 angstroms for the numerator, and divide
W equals 0.99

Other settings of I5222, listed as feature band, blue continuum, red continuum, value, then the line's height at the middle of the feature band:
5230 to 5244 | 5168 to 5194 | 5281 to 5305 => -0.06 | 9.83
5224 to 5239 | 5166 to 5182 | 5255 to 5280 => 0.01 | 9.72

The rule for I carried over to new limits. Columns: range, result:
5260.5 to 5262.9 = 9.67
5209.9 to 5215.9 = 10.2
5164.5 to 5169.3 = 10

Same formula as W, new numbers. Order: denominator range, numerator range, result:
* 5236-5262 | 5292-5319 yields 1.03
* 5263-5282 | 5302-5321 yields 1.10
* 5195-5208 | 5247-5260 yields 0.92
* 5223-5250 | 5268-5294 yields 1.00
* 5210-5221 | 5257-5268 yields 1.05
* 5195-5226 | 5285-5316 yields 1.04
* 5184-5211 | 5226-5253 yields 0.94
